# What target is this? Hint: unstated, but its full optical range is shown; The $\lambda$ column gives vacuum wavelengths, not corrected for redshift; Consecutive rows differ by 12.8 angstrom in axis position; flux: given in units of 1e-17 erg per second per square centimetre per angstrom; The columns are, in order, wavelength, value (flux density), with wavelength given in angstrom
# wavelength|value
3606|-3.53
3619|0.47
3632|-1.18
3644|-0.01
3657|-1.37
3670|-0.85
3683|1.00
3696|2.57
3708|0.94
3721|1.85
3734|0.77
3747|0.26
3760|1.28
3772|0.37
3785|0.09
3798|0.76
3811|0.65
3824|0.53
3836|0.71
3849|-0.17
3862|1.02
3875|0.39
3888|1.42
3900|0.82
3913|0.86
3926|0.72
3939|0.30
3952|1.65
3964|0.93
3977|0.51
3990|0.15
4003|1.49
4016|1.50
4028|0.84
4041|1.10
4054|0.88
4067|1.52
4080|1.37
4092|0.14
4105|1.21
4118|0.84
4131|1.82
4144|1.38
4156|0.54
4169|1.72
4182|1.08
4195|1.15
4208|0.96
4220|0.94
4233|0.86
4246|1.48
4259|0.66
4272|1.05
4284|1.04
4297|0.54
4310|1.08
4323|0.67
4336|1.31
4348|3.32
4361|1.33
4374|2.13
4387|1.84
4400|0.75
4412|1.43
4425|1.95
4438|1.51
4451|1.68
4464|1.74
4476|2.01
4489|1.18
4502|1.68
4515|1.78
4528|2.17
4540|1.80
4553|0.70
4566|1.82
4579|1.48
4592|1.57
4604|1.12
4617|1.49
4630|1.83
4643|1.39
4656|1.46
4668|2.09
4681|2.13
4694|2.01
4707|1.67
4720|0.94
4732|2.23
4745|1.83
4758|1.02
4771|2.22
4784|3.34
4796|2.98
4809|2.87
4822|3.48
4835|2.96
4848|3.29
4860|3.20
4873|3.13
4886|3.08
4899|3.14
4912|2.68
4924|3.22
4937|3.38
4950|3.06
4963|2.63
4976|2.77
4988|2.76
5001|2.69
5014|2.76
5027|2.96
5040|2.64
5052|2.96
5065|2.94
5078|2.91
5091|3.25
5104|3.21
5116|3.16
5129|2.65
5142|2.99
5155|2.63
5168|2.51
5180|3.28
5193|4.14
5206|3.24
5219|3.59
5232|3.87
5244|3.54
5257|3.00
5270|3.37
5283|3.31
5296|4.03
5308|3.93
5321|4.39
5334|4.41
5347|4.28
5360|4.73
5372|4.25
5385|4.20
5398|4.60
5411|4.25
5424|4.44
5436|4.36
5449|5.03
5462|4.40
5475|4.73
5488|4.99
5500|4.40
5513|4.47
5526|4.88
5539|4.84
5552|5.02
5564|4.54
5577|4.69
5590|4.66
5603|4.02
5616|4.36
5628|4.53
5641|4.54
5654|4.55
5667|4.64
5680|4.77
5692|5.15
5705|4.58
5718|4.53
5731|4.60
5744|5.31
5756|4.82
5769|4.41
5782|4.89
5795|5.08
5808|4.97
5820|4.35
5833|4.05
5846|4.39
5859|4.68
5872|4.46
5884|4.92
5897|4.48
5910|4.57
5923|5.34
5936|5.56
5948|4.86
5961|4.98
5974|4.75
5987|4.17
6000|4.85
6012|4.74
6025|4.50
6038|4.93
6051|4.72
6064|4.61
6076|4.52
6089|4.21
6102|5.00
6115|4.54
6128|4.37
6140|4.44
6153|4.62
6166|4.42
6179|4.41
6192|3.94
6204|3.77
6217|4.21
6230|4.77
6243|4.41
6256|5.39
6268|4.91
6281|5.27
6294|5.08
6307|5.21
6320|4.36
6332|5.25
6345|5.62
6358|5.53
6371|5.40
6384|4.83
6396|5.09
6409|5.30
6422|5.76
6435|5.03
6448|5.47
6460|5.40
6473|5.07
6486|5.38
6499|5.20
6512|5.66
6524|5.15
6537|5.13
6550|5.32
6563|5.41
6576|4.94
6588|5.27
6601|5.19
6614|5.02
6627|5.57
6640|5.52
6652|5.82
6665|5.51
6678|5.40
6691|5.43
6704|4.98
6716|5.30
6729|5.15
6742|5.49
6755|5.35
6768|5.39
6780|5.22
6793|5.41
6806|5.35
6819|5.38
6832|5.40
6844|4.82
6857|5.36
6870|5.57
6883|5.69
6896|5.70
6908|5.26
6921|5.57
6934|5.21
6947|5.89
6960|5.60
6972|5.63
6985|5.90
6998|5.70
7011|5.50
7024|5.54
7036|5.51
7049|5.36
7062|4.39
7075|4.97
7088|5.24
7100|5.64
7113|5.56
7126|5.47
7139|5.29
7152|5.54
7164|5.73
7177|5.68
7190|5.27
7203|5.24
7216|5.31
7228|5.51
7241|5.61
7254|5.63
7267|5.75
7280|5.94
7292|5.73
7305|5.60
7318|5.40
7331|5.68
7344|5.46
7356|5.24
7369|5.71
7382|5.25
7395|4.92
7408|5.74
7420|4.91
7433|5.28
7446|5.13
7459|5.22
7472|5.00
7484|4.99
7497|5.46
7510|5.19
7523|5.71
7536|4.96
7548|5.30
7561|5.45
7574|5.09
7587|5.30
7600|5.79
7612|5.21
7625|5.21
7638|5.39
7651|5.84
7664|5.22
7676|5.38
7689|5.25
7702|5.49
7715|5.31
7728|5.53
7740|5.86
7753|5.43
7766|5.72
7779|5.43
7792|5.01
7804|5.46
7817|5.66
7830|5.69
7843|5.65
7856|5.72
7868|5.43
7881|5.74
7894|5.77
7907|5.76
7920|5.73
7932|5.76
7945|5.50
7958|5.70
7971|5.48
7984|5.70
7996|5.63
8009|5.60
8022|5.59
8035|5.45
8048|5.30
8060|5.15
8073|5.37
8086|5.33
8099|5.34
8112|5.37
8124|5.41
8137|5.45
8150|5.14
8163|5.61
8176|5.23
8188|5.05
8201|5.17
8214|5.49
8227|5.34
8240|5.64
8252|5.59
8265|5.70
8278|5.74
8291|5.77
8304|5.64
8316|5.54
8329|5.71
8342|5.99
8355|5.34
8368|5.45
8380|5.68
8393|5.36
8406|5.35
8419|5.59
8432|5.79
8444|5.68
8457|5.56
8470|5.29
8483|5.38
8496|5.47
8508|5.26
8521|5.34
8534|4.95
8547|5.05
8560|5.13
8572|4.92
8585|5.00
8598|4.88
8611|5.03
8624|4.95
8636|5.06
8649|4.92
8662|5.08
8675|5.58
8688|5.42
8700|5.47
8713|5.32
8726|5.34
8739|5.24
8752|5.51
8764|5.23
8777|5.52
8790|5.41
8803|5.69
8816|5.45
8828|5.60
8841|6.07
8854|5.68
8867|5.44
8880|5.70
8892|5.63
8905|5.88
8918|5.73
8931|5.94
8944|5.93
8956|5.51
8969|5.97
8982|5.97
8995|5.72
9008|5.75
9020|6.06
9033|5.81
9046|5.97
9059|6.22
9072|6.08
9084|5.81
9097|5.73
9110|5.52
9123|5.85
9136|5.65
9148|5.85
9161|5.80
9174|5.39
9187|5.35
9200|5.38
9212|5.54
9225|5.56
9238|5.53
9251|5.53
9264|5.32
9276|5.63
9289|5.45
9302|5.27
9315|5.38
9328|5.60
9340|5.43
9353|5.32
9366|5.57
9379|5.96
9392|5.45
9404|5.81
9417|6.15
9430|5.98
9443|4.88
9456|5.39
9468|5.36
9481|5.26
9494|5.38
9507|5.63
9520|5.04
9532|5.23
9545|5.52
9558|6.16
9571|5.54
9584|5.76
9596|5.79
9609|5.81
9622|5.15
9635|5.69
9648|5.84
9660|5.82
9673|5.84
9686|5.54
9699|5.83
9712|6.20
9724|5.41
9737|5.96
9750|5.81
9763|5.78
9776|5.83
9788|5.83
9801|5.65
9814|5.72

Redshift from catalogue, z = 0.20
